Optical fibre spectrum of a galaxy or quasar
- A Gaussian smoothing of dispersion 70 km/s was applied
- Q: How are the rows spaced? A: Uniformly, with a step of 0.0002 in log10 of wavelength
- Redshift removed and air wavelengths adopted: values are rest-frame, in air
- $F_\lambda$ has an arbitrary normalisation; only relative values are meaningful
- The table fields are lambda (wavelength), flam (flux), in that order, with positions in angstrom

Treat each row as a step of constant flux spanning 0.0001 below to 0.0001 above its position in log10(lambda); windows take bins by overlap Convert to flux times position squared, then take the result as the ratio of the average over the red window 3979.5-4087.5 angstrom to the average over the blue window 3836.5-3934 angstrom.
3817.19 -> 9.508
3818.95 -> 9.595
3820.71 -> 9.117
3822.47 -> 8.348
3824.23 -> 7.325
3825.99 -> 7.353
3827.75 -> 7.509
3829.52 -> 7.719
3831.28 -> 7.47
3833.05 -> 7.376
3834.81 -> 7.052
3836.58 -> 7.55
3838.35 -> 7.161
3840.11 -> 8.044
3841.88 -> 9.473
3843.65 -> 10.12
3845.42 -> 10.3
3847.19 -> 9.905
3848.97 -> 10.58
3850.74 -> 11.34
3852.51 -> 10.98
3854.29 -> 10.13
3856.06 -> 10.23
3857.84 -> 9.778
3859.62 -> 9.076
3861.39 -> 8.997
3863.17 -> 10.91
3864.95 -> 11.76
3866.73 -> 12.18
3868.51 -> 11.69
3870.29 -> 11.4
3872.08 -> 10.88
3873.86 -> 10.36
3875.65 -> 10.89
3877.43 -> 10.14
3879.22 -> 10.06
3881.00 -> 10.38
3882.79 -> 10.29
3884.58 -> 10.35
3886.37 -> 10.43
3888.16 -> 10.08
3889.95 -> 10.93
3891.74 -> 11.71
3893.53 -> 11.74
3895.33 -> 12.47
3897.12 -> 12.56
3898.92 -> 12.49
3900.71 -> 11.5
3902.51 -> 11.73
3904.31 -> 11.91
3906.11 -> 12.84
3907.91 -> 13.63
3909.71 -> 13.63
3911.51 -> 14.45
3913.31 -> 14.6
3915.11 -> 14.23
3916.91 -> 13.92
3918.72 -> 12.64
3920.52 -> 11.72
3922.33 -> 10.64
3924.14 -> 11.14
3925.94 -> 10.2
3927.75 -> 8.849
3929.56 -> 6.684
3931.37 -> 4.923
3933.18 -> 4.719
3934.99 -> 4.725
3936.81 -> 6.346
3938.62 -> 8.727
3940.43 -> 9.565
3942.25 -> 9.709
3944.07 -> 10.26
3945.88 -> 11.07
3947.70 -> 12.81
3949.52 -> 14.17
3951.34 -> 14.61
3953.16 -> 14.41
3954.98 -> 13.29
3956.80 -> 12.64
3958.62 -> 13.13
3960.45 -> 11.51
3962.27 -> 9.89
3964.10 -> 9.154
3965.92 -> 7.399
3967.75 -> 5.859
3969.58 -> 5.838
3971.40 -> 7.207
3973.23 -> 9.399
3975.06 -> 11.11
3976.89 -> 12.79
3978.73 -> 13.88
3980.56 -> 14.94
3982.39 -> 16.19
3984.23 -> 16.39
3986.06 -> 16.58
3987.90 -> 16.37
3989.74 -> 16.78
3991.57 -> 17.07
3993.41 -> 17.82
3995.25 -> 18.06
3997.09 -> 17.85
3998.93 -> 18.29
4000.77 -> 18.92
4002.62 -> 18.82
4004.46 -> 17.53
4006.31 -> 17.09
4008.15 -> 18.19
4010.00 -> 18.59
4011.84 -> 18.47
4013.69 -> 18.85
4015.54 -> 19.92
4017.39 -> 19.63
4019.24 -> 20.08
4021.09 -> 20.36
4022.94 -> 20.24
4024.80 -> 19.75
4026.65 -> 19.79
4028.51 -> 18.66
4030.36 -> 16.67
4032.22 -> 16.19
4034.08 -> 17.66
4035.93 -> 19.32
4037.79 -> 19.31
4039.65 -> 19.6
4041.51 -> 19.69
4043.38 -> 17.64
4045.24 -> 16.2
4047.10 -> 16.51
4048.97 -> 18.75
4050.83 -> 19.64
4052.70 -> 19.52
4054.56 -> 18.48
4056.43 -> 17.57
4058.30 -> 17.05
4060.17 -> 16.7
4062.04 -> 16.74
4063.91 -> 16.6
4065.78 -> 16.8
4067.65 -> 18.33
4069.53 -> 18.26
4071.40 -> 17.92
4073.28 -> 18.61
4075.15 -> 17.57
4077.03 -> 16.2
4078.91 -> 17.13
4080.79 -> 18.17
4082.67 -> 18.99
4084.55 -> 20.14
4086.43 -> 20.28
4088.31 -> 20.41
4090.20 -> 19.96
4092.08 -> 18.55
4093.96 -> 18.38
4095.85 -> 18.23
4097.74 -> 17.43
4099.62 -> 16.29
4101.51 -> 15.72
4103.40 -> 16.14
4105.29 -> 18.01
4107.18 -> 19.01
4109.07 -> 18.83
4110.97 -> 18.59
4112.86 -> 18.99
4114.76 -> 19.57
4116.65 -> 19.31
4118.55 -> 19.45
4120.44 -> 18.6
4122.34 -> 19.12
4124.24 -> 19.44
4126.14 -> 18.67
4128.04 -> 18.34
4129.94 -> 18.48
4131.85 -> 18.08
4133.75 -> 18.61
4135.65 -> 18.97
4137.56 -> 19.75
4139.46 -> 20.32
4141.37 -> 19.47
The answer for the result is 1.81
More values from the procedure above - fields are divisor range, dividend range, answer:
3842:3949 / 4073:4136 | 1.91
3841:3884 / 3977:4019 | 1.79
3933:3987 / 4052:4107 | 1.72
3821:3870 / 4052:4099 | 2.19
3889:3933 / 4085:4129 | 1.77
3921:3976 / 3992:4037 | 1.98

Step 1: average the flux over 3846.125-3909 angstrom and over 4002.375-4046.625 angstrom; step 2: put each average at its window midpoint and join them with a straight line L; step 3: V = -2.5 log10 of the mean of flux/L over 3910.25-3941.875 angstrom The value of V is 0.33 mag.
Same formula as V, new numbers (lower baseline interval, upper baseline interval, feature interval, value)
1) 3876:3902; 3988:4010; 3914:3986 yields 0.345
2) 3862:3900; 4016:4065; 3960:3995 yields 0.238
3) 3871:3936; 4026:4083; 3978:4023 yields -0.157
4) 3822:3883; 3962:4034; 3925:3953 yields 0.397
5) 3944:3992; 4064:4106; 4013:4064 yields -0.175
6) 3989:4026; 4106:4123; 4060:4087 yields 0.058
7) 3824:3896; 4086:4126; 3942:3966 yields 0.109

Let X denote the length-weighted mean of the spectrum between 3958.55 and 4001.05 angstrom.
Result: 13.4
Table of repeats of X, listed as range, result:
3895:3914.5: 12.9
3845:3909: 11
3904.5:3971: 10.6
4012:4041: 19.1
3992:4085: 18.3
